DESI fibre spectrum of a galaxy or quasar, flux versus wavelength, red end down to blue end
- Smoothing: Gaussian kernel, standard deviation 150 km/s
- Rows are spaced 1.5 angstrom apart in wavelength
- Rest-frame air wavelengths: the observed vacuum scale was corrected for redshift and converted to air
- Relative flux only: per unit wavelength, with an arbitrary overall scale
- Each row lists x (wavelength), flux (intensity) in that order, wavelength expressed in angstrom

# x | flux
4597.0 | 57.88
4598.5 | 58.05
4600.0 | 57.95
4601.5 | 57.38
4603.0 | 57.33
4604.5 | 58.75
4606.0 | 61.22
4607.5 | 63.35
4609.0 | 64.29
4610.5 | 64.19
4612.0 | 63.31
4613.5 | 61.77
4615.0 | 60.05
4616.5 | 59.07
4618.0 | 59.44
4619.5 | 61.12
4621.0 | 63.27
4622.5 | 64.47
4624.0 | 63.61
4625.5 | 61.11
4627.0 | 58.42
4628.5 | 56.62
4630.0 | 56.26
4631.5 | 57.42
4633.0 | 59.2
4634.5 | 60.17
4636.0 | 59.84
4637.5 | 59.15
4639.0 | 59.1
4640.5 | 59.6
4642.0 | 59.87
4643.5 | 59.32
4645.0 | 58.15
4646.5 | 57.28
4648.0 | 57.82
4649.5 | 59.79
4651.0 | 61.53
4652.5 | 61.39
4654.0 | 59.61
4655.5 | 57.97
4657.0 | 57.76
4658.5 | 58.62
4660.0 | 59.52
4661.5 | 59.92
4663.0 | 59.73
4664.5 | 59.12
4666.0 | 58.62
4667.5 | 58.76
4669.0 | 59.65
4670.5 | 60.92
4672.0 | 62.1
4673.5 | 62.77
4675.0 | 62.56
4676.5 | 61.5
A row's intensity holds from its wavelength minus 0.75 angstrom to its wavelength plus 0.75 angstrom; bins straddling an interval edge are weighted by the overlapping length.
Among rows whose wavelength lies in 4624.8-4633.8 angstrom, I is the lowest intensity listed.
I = 56.26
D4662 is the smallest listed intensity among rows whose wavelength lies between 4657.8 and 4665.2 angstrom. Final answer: 58.62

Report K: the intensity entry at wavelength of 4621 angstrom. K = 63.27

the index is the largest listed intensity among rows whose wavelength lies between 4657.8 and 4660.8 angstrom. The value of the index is 59.52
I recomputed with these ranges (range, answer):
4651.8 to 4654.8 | 59.61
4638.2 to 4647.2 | 57.28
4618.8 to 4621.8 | 61.12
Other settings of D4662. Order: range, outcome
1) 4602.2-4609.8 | 57.33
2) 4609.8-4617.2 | 59.07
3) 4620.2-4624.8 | 63.27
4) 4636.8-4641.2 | 59.1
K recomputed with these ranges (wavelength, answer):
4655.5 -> 57.97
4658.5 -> 58.62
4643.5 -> 59.32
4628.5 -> 56.62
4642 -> 59.87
